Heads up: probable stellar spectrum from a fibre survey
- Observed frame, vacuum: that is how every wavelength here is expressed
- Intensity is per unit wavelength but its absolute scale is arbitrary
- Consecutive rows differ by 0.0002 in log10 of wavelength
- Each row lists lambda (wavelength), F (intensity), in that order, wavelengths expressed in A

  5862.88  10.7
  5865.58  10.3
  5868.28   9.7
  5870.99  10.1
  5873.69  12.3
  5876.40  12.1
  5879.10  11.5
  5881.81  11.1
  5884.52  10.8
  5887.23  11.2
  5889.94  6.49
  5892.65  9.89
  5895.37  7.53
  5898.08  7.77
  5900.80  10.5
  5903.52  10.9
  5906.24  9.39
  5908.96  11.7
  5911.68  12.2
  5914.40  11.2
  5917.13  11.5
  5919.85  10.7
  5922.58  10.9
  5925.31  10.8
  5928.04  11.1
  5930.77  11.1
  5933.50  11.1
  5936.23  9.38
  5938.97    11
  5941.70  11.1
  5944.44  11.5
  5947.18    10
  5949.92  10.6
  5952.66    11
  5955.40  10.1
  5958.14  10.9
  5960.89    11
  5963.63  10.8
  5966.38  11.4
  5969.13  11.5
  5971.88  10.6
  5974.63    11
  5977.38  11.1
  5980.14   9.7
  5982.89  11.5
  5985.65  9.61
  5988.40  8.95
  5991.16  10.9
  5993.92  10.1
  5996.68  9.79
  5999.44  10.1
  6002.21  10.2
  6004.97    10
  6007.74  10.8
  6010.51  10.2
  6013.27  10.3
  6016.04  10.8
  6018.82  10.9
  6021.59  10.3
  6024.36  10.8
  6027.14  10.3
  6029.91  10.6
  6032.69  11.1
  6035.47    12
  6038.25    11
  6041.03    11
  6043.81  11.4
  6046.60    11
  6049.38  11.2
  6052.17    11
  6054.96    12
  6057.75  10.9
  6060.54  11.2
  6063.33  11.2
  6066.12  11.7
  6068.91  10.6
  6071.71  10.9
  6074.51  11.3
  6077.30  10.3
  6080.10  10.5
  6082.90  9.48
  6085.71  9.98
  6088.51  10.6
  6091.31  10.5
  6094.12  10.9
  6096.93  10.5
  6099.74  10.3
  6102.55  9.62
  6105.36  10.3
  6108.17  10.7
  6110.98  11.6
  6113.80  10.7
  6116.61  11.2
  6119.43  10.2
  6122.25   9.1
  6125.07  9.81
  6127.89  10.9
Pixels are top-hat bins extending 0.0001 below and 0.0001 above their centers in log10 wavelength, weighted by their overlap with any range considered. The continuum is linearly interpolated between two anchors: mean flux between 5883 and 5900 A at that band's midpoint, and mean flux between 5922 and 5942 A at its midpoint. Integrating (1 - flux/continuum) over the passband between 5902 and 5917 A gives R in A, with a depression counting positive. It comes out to -2.0 A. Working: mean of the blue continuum 9.02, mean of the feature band 11.1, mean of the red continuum 10.8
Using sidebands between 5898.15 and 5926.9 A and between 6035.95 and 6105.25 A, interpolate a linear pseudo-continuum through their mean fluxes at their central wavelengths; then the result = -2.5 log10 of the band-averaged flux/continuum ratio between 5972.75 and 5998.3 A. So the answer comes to 0.05 mag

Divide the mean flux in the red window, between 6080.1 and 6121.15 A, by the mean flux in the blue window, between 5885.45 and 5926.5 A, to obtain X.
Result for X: 1.03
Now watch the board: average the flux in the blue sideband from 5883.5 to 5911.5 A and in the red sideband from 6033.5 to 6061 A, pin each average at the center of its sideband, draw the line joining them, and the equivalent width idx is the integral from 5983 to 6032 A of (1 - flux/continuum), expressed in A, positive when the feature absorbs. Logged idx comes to 2.4 A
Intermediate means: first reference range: 9.71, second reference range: 11.3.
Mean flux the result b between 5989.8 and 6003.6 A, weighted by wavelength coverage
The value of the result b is 10.2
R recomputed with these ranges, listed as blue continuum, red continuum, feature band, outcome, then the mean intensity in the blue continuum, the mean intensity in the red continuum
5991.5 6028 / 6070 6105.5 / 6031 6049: -1.5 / 10.4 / 10.4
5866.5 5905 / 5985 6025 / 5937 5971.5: -2.3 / 10.1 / 10.3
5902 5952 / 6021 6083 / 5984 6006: 2.0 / 10.9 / 11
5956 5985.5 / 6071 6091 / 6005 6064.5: -1.8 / 10.9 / 10.4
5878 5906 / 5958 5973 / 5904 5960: -2.3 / 9.74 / 11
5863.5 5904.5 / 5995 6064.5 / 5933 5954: -0.6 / 10.1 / 10.8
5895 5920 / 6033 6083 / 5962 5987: -0.2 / 10.4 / 11.1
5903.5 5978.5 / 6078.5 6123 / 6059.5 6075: -0.9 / 10.9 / 10.4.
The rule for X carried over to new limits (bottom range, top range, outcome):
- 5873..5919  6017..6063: 1.06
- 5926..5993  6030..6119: 1.01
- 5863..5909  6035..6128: 1.06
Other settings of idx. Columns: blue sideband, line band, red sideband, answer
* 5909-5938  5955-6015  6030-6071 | 3.4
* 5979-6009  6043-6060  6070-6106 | -1.5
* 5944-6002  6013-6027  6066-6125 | -0.1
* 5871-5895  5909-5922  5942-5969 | -0.9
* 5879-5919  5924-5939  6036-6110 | -0.6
